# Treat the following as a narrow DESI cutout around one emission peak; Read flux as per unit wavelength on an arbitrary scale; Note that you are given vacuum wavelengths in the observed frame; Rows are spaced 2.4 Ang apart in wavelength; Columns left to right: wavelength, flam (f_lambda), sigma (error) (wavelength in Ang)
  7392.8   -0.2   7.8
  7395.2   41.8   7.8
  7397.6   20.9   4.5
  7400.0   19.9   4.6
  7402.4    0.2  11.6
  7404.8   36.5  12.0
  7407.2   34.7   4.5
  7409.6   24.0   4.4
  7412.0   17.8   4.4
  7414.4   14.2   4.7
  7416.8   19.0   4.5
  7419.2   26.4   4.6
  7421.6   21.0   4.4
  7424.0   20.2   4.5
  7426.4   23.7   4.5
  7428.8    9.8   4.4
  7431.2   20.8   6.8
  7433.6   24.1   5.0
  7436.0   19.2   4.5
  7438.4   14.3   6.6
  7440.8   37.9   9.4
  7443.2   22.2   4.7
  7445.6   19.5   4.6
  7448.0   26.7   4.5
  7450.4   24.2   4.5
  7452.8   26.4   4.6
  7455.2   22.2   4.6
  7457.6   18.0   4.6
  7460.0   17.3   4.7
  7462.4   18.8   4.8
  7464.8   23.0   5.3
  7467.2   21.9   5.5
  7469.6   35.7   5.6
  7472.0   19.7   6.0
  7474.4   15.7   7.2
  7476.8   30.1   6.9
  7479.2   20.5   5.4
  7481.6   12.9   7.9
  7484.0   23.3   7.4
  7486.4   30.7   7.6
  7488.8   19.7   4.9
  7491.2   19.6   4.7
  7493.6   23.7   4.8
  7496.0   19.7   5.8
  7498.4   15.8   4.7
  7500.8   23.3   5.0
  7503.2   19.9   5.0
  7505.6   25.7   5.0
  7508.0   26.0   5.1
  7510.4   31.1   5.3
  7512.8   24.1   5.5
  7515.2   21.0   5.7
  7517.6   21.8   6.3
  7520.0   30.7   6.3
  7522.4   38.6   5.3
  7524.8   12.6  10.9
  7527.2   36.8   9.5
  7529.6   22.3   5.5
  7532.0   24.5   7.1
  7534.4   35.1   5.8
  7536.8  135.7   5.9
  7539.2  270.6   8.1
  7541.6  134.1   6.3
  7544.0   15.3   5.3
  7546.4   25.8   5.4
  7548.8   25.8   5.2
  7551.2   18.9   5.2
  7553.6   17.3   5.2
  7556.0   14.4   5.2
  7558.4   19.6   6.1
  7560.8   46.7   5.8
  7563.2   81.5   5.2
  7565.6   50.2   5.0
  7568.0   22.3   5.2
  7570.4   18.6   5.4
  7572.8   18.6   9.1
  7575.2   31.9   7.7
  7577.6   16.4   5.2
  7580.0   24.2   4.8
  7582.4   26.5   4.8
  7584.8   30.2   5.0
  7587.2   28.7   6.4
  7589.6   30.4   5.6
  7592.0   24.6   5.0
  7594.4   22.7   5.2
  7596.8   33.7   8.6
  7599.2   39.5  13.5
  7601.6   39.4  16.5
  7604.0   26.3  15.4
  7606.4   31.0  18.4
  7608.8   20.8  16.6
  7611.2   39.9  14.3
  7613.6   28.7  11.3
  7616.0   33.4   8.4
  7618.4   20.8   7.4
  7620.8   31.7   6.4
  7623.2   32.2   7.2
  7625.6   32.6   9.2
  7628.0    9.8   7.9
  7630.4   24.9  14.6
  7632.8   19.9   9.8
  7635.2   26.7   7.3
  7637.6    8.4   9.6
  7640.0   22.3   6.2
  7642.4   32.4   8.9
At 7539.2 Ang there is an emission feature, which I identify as H-alpha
